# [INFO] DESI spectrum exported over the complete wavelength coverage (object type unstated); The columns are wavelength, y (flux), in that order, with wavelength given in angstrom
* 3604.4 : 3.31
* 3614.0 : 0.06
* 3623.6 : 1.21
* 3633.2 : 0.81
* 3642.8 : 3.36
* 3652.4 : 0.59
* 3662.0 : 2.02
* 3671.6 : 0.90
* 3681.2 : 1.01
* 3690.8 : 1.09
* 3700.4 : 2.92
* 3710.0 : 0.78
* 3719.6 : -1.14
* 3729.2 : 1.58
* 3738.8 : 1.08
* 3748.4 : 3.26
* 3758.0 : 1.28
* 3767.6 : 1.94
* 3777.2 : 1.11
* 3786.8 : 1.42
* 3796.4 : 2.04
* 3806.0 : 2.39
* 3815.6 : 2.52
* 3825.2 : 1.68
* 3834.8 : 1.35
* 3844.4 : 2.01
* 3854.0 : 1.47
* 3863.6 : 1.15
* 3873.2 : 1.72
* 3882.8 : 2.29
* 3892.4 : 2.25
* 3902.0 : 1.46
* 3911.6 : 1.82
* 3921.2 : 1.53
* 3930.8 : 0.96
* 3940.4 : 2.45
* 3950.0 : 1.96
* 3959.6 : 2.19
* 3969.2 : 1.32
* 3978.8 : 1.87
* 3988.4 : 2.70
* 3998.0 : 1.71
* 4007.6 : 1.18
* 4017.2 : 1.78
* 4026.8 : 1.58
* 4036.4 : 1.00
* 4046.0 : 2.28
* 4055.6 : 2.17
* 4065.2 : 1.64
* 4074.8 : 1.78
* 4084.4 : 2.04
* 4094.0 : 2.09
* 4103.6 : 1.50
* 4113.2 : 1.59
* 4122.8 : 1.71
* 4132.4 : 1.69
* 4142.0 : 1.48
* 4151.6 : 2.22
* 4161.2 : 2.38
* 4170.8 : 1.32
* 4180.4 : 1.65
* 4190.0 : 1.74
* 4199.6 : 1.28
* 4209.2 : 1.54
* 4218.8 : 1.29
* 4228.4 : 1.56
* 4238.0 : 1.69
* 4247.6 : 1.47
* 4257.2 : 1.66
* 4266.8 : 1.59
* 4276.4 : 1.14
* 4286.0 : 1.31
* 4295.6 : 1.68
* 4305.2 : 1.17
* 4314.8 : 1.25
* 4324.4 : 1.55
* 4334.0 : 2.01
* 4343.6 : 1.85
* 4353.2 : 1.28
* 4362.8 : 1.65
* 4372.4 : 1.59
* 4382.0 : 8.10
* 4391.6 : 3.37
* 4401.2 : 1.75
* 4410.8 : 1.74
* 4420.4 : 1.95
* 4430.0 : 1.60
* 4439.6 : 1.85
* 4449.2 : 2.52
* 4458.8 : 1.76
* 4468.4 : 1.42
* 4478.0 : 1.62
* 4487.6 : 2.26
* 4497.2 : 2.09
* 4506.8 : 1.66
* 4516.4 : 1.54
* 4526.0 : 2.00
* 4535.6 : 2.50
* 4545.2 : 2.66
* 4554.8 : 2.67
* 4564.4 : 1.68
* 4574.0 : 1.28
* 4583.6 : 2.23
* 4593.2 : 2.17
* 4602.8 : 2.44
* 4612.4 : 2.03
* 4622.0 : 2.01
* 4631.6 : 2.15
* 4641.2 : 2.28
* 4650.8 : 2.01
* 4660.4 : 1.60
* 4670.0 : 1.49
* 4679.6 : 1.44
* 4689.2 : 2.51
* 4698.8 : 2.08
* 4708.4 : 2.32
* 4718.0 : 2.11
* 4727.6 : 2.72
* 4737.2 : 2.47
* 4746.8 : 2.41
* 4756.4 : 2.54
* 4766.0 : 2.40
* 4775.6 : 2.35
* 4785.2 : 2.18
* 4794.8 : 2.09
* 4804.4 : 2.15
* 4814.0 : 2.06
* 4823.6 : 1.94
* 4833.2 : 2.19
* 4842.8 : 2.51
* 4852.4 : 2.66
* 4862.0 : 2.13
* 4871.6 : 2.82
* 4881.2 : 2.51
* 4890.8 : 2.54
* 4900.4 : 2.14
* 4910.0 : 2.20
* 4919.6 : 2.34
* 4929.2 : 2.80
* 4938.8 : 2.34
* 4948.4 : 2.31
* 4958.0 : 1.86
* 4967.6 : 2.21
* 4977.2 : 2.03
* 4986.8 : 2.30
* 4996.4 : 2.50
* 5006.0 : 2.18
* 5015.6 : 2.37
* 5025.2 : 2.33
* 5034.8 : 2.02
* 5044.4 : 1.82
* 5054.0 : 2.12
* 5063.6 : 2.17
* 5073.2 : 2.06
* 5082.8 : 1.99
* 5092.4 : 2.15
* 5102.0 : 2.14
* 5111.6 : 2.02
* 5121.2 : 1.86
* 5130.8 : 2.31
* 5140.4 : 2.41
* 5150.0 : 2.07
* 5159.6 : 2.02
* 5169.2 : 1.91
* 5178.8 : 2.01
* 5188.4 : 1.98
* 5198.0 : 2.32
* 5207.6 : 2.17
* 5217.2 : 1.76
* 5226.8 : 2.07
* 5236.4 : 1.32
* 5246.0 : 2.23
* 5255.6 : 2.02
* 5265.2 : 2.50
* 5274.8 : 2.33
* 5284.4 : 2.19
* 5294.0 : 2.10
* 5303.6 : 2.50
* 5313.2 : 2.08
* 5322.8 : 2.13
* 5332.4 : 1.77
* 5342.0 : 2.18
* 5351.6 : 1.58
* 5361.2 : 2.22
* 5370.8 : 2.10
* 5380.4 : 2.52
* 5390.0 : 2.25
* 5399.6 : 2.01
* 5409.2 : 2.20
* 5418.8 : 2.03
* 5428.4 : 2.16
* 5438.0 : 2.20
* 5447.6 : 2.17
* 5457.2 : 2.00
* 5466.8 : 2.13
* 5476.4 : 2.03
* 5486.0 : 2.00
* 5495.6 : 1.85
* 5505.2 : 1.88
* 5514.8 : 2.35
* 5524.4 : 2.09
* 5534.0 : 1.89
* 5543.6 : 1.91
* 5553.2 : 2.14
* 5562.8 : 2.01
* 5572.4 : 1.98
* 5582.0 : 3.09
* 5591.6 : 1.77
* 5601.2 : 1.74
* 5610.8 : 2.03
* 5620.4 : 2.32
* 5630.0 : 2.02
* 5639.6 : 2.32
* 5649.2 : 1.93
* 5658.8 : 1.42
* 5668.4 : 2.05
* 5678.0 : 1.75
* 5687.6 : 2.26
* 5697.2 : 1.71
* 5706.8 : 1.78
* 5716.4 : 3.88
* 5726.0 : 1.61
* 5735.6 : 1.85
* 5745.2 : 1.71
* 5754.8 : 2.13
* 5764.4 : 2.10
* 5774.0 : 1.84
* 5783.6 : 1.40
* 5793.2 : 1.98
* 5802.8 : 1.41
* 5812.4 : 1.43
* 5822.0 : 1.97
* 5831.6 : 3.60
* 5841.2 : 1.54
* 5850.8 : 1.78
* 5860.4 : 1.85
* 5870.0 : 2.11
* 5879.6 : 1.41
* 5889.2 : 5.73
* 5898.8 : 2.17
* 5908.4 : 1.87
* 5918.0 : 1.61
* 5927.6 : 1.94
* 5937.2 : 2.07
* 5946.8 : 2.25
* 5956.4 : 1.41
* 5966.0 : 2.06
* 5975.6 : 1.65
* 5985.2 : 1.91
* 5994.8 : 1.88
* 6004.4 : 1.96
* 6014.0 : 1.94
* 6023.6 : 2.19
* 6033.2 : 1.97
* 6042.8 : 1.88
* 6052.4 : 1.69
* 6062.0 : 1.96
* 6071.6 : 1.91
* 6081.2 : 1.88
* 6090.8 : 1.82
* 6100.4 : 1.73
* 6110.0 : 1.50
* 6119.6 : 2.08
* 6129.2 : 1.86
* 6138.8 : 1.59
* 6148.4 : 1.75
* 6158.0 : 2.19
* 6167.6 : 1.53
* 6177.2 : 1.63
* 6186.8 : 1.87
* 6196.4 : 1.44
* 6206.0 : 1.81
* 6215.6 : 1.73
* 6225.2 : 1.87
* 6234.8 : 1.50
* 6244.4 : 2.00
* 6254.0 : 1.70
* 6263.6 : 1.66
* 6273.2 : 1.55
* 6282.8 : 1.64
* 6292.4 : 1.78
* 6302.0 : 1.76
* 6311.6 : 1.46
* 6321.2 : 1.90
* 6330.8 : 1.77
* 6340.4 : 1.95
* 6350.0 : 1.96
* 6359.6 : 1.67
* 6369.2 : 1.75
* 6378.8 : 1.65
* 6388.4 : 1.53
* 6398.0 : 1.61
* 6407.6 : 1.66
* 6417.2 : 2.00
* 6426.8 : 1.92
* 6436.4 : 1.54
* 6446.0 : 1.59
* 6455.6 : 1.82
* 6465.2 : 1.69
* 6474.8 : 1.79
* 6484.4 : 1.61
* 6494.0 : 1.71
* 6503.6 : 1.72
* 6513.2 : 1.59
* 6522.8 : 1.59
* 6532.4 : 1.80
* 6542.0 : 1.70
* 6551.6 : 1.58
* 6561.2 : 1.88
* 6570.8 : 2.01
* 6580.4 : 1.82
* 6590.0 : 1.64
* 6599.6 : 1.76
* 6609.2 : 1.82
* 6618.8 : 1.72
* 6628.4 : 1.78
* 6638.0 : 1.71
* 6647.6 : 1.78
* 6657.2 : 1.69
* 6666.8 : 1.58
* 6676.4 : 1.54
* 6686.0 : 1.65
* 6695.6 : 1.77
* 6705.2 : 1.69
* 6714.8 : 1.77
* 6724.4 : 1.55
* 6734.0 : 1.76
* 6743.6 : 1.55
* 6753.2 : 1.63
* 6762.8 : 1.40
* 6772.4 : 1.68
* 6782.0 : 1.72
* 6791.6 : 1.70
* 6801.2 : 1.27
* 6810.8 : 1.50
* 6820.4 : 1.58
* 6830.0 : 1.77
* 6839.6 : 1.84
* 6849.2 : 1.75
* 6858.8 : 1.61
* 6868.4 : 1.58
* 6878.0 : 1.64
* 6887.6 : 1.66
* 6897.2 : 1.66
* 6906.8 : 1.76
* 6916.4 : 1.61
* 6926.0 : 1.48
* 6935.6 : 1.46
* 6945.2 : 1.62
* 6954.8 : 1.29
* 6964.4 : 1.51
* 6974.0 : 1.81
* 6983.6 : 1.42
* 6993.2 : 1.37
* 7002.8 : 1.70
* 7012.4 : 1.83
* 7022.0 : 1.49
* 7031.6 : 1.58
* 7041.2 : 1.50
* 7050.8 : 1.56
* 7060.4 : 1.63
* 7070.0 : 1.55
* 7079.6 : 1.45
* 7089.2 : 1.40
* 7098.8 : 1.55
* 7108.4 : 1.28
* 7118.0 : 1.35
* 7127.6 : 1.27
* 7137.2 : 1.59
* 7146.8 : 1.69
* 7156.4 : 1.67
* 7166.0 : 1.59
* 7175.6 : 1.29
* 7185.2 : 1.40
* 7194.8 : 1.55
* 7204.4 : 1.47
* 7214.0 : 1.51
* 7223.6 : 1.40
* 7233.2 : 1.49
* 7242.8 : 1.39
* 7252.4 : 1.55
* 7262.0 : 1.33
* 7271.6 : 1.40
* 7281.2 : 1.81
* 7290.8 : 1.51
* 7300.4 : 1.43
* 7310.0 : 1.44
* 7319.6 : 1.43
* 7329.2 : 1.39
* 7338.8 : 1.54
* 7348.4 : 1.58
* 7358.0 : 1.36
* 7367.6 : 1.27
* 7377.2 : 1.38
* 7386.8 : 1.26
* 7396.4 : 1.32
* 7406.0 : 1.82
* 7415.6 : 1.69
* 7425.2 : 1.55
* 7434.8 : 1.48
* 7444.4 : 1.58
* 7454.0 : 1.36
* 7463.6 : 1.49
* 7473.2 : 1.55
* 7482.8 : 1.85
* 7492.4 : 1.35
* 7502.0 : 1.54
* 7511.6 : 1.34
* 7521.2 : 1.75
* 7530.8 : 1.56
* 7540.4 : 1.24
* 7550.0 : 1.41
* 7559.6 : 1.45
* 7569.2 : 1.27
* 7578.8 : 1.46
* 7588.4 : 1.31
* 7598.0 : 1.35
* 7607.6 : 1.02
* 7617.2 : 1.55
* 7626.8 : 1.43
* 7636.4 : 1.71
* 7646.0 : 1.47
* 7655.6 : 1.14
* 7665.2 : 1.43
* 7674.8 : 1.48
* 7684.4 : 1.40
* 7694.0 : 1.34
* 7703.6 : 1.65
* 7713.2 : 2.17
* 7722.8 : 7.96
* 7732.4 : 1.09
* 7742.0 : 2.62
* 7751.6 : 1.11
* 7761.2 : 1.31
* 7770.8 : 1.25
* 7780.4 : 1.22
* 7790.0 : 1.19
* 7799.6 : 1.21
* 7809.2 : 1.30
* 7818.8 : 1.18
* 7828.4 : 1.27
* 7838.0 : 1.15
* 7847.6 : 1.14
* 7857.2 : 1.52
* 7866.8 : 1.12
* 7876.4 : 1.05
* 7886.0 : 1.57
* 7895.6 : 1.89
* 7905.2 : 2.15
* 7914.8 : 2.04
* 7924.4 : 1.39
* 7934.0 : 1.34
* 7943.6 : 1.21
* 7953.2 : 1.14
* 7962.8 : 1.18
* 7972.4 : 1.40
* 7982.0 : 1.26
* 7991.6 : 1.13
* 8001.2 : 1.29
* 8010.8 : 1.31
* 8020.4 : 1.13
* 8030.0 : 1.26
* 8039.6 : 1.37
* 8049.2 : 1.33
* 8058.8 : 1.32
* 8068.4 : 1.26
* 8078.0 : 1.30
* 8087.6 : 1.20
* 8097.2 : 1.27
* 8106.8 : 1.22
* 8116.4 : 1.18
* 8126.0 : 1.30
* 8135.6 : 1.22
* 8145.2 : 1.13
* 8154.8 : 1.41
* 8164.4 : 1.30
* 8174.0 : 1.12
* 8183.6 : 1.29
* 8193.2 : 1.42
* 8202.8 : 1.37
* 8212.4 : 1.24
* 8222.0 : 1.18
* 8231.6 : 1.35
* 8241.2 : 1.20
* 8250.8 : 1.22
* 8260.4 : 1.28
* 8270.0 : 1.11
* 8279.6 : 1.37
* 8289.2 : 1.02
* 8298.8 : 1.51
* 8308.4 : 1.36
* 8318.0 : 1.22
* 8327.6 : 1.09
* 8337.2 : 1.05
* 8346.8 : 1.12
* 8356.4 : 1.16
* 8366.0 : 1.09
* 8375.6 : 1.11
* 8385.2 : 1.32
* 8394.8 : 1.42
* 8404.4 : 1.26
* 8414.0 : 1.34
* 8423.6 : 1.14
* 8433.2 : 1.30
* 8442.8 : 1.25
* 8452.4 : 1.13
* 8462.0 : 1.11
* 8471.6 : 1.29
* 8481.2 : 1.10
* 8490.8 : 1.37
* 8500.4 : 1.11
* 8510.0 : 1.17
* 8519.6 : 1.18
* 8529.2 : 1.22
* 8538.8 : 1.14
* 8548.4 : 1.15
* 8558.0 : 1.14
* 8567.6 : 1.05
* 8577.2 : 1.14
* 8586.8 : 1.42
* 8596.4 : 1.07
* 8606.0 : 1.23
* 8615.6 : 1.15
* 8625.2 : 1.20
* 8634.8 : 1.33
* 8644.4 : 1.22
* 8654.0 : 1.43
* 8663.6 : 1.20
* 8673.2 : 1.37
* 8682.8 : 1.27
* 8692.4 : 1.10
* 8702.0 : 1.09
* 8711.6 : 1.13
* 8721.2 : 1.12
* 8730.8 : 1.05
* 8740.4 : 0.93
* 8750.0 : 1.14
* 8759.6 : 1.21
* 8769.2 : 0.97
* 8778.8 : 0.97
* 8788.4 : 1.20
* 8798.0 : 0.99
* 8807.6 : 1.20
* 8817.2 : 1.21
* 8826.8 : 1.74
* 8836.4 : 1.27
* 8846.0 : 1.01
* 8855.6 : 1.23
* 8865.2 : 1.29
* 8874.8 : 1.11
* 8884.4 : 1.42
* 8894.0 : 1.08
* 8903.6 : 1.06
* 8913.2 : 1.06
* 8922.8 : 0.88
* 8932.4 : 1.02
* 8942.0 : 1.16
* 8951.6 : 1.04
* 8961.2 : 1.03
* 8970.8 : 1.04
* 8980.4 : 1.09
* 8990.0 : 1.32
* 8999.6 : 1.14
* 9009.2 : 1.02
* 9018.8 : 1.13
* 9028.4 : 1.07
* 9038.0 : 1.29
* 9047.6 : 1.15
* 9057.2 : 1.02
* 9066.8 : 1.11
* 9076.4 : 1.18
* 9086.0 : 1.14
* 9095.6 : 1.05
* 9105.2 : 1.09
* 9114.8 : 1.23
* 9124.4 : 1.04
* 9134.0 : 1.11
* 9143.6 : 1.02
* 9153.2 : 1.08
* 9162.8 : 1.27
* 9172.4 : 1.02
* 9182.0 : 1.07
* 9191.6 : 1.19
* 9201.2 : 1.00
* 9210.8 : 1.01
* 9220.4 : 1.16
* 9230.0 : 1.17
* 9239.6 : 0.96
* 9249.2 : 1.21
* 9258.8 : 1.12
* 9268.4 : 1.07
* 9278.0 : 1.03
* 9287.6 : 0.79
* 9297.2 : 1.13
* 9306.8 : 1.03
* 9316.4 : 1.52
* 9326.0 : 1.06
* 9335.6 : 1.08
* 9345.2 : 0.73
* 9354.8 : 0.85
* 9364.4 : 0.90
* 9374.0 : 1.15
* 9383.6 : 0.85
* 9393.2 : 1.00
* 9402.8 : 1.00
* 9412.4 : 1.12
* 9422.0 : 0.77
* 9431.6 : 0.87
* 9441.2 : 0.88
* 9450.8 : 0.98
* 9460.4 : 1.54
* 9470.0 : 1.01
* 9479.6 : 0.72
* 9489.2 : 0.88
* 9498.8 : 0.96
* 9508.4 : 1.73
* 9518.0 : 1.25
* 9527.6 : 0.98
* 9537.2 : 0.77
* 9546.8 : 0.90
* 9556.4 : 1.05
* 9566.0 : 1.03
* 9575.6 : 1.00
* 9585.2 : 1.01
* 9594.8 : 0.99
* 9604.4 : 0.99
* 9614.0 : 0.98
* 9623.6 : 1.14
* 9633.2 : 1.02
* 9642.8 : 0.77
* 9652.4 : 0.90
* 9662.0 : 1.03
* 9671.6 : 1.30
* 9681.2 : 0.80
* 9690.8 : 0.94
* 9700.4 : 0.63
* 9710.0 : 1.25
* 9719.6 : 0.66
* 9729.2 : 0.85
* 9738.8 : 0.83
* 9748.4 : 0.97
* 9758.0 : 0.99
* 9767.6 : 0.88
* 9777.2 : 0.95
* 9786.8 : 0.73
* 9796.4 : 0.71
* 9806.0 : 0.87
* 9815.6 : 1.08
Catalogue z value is 0.18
